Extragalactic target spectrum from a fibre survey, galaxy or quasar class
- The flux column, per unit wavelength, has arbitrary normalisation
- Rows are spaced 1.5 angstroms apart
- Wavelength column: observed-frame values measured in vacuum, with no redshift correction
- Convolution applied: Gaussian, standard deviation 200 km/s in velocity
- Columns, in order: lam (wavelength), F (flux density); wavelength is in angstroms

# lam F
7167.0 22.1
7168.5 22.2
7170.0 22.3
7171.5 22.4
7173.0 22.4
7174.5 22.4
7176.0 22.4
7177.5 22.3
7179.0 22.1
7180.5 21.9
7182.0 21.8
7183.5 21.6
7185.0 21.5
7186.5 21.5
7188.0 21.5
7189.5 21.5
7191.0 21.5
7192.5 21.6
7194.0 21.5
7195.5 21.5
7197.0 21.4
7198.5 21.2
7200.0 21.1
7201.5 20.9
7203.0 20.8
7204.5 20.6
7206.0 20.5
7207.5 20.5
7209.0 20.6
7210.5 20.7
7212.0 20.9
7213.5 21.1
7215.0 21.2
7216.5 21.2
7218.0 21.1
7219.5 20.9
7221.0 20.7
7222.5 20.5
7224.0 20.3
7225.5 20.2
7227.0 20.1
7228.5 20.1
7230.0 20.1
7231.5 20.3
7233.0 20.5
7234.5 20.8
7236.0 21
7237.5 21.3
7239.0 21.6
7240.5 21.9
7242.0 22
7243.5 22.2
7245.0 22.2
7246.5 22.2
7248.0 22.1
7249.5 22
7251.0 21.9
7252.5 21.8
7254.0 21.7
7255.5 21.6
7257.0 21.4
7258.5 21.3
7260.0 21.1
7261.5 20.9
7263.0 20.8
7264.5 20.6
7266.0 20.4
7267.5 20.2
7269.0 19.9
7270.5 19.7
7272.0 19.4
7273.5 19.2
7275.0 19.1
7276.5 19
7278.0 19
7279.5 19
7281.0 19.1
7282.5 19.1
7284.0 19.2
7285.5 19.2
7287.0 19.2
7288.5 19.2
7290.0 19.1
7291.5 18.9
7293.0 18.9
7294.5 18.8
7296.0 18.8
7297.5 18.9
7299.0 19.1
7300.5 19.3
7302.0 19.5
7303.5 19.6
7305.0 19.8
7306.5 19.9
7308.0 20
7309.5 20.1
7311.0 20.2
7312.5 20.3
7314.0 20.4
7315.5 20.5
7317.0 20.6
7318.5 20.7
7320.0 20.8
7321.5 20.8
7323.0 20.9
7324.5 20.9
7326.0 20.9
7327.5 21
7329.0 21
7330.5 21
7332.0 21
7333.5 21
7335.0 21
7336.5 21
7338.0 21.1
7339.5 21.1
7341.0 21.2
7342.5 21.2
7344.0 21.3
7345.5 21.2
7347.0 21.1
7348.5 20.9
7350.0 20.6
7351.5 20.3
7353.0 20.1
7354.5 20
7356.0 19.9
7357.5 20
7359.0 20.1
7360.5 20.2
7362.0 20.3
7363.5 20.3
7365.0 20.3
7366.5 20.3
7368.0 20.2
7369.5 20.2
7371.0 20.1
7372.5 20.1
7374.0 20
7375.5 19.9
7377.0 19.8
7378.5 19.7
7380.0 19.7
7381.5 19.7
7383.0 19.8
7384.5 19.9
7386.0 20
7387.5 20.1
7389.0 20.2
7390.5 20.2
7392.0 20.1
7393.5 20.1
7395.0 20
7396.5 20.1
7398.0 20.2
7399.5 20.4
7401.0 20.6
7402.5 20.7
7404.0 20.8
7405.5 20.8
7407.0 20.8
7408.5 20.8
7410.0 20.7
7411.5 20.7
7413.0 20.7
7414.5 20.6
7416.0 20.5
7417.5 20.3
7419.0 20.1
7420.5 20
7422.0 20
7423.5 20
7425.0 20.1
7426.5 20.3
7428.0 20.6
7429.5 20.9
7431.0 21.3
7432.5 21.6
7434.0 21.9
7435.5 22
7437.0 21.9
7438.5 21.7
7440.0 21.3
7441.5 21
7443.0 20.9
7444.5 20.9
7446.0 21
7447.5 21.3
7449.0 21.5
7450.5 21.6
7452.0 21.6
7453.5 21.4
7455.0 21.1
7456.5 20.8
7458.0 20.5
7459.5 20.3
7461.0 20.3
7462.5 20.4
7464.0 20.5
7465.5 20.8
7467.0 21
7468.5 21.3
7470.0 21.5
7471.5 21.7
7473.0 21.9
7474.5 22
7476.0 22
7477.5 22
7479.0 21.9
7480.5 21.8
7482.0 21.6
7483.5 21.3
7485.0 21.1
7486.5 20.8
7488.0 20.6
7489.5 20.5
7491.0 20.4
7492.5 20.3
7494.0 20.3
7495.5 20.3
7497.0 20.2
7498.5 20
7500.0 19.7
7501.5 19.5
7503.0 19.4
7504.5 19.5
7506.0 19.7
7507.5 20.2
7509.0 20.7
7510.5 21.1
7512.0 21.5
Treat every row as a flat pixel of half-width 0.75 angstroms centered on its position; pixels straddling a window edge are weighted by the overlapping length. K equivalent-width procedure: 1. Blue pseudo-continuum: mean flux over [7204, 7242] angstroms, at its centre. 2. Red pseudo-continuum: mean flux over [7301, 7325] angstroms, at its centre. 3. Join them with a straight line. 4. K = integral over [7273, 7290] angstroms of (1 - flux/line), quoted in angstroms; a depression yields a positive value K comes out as 1.1 angstroms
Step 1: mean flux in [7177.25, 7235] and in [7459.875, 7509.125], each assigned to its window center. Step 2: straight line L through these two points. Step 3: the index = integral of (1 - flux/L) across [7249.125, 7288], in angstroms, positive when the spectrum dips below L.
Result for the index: 1.4 angstroms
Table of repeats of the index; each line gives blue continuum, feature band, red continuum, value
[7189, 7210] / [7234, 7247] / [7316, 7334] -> -0.42 angstroms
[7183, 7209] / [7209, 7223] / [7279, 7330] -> 0.02 angstroms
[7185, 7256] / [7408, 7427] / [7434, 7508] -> 0.56 angstroms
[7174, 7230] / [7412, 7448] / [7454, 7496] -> 0.33 angstroms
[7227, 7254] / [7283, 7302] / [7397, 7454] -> 1.94 angstroms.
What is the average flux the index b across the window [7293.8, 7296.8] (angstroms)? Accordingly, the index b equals 18.8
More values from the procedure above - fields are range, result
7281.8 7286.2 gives 19.2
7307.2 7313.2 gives 20.1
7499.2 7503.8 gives 19.5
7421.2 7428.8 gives 20.2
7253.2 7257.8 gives 21.6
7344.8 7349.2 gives 21.1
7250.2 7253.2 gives 21.9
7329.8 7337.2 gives 21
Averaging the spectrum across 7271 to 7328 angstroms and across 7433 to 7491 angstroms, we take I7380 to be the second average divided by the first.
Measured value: 1.08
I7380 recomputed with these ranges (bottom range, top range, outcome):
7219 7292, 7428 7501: 1.03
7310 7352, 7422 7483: 1.02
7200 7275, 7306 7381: 0.98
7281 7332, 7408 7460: 1.05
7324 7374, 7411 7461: 1.01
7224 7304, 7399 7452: 1.03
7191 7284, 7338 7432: 0.98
